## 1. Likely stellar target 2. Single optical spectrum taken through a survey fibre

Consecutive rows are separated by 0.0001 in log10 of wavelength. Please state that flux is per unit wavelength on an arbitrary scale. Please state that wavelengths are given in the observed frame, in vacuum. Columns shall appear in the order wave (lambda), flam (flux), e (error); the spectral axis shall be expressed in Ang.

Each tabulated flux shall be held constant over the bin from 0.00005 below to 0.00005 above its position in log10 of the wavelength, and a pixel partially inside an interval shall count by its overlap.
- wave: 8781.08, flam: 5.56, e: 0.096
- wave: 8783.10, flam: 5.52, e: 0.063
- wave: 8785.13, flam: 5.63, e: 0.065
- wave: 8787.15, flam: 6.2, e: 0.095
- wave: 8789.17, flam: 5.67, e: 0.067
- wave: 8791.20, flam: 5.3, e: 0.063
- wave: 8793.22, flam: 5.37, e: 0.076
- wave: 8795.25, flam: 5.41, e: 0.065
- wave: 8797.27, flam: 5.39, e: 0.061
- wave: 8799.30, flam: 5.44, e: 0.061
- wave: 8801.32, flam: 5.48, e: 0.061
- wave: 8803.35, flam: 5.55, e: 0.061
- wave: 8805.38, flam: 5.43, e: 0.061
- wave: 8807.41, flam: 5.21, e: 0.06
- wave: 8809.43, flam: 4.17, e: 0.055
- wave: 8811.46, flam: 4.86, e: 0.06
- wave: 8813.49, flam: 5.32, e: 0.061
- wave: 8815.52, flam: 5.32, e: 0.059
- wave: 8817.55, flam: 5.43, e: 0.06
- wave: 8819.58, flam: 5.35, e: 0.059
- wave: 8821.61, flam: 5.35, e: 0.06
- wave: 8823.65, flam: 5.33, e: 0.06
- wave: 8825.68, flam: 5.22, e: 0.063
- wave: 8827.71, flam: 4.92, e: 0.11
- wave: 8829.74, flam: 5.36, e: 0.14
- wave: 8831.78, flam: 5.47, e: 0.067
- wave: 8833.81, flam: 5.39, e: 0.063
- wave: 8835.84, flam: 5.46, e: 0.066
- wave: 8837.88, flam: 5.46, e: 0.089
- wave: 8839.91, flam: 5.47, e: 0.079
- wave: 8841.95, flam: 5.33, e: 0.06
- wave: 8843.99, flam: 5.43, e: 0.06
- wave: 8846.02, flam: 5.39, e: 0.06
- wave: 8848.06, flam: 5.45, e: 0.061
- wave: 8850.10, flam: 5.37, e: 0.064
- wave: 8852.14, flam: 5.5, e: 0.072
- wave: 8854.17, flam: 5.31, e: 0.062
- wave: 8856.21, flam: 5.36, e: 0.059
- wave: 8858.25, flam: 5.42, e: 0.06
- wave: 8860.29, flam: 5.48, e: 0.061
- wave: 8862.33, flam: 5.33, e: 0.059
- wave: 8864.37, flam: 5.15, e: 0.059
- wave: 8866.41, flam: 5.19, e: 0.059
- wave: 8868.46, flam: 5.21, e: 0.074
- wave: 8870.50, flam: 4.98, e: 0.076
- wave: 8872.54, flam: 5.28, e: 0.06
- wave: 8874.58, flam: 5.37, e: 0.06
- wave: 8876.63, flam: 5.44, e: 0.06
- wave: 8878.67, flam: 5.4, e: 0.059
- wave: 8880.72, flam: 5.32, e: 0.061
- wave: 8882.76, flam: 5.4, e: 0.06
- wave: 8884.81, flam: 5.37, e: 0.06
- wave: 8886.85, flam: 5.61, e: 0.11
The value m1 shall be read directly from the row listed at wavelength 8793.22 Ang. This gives 5.37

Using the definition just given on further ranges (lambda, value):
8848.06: 5.45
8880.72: 5.32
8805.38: 5.43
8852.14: 5.5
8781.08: 5.56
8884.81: 5.37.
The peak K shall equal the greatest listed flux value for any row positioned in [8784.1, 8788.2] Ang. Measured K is 6.2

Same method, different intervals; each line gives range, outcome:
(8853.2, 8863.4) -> 5.48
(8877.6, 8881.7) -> 5.4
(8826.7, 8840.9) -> 5.47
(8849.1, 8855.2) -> 5.5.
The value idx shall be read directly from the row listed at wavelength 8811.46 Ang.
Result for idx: 4.86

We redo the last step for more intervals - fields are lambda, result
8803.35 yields 5.55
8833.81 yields 5.39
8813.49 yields 5.32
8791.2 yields 5.3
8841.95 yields 5.33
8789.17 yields 5.67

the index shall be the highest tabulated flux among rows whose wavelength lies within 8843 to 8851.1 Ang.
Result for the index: 5.45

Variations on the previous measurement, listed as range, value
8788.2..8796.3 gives 5.67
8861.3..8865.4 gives 5.33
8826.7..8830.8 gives 5.36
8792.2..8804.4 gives 5.55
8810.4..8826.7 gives 5.43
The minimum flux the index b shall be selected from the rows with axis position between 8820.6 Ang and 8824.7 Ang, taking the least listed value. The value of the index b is 5.33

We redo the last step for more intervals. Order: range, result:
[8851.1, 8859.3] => 5.31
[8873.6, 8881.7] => 5.32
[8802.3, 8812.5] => 4.17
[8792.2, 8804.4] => 5.37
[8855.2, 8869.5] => 5.15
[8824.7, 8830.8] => 4.92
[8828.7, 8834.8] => 5.36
